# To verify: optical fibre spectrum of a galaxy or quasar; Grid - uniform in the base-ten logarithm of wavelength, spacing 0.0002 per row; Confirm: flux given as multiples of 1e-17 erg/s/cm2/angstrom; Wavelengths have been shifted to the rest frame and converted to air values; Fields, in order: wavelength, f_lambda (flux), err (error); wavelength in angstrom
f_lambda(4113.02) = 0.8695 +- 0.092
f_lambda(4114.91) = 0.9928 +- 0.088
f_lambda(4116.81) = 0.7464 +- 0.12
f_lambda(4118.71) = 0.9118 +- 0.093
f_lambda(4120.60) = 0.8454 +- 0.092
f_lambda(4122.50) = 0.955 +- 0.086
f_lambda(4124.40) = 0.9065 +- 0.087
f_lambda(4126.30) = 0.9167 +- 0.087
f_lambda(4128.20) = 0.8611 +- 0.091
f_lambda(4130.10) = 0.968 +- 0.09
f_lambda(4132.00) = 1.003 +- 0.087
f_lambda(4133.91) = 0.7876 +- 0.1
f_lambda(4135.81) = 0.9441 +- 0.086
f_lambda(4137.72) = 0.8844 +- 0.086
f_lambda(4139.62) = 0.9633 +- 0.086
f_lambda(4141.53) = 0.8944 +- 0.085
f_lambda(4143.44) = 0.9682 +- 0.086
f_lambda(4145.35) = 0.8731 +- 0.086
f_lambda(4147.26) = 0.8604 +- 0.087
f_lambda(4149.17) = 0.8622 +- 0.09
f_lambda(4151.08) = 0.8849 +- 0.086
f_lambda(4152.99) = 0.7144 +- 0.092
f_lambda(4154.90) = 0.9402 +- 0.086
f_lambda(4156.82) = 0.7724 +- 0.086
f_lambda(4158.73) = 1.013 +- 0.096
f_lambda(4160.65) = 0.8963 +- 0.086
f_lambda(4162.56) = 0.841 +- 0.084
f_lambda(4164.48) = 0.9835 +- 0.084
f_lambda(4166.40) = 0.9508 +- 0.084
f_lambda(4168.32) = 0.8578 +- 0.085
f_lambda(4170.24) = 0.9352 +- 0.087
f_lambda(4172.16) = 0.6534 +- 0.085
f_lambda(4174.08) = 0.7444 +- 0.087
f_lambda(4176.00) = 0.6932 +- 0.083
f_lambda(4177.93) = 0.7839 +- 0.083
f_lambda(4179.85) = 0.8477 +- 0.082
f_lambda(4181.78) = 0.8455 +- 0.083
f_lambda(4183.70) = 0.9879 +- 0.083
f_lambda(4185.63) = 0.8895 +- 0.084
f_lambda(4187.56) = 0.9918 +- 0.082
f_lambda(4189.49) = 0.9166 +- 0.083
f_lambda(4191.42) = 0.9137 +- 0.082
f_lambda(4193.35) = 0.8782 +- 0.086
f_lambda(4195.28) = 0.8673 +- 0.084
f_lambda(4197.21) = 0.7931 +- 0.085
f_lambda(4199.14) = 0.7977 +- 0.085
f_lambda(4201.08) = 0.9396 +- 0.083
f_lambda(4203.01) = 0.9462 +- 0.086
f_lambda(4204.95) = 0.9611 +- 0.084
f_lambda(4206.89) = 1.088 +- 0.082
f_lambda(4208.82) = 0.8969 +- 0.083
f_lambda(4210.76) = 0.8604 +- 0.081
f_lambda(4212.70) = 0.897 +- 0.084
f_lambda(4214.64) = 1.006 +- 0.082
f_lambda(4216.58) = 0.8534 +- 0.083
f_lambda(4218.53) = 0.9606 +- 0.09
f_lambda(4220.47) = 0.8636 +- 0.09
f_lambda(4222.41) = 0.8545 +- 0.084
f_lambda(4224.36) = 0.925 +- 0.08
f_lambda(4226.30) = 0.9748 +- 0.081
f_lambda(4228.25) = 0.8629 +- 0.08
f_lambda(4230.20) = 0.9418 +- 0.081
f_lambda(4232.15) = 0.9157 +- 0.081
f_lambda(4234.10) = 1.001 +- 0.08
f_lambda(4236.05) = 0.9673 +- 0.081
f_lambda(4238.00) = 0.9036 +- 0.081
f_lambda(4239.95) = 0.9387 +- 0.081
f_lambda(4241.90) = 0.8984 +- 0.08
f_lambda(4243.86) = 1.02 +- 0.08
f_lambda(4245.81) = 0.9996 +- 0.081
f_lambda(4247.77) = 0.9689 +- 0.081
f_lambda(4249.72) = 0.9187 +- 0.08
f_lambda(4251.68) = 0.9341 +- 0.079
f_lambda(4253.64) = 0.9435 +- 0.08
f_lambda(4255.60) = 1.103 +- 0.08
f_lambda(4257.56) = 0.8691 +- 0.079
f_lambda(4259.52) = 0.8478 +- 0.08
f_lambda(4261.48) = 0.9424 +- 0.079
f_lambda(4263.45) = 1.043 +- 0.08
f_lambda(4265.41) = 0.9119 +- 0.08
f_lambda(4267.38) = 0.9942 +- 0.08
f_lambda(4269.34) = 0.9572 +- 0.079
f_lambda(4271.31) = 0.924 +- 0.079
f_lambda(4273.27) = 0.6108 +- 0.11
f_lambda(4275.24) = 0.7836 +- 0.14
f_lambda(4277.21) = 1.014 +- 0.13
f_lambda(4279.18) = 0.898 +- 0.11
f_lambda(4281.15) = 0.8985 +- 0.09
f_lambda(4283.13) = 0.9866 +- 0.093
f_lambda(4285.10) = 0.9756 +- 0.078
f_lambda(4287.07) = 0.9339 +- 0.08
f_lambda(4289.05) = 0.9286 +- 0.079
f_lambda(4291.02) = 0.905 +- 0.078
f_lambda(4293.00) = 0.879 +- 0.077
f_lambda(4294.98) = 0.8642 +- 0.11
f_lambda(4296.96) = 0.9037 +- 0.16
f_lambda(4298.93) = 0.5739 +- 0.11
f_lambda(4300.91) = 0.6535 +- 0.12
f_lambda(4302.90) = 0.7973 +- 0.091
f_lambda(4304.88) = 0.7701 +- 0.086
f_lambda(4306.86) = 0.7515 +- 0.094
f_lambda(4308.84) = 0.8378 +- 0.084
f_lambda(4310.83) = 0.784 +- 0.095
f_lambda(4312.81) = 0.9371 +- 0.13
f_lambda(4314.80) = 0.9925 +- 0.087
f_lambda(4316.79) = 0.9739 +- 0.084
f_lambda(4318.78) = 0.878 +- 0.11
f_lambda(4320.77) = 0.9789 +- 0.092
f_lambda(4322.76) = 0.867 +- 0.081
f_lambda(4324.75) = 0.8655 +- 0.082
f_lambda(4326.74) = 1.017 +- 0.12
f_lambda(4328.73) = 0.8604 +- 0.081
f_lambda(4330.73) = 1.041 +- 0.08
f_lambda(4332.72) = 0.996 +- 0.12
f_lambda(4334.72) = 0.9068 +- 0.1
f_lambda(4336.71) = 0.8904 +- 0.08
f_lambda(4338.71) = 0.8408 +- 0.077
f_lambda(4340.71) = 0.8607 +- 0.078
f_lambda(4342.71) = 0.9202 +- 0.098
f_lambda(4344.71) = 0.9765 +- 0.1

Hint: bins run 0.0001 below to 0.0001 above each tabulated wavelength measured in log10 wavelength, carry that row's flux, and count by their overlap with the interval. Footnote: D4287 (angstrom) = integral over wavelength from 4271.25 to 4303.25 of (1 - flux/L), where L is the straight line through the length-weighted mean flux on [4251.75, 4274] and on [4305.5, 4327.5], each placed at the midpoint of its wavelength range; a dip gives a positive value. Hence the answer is 2.1 angstrom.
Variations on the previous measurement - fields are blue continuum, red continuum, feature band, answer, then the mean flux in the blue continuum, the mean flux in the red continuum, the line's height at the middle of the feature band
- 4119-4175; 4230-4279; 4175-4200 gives 1.2 angstrom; 0.886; 0.933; 0.904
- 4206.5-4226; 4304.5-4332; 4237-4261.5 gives -0.9 angstrom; 0.918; 0.901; 0.912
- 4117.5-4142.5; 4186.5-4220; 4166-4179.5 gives 1.7 angstrom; 0.909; 0.915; 0.913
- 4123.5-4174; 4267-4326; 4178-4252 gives -3.4 angstrom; 0.887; 0.87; 0.88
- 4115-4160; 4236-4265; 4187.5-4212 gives 0.4 angstrom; 0.892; 0.952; 0.925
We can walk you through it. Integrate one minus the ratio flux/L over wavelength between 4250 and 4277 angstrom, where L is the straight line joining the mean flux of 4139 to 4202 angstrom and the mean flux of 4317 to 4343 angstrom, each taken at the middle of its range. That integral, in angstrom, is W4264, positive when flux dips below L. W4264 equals -0.5 angstrom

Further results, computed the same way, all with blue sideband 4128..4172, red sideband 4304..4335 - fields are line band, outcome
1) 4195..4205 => 0.21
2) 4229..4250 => -1.23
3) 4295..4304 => 1.56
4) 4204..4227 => -0.76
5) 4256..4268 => -0.54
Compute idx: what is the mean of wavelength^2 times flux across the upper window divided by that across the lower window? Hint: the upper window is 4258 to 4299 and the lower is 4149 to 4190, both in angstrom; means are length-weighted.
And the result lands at 1.10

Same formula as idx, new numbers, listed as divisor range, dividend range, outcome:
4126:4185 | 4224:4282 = 1.11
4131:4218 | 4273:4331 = 1.05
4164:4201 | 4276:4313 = 1.05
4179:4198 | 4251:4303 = 1.04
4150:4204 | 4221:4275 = 1.11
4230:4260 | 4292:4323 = 0.91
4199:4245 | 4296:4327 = 0.95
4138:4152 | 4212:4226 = 1.05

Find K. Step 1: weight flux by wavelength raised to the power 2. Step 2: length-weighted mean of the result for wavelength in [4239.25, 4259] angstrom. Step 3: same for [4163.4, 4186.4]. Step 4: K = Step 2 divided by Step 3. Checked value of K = 1.17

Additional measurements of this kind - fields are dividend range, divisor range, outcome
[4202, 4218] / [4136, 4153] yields 1.09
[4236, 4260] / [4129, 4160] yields 1.11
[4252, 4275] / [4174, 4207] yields 1.08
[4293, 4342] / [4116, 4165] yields 1.06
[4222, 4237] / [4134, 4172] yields 1.09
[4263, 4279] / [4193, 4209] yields 1.02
